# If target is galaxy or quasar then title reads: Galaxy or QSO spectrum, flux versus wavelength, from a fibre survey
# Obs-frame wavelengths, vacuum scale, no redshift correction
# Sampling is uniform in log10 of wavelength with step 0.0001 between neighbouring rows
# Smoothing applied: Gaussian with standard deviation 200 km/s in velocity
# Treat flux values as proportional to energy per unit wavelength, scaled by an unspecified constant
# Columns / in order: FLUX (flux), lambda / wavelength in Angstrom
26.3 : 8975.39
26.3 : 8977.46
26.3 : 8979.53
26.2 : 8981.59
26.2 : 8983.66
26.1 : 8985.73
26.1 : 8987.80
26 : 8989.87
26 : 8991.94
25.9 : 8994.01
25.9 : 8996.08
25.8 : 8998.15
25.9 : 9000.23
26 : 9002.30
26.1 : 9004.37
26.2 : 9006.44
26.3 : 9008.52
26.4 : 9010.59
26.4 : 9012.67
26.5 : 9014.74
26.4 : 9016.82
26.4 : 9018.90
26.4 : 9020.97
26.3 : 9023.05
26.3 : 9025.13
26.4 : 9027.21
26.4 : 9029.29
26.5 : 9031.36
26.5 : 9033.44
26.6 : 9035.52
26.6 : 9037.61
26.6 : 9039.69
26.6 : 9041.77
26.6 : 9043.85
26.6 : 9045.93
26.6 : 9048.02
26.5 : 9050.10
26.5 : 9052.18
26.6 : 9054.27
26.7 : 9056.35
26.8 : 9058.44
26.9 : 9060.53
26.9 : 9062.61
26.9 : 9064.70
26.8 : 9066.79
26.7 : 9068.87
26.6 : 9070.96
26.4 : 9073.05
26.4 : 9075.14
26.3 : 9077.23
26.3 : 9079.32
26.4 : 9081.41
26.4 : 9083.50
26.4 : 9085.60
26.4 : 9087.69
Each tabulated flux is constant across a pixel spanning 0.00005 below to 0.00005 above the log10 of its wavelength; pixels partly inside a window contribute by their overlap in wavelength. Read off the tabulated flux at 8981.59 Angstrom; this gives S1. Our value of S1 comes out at 26.2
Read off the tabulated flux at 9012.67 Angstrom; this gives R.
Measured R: 26.4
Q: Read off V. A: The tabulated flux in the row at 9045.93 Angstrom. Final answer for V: 26.6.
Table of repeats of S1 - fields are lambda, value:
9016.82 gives 26.4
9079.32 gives 26.3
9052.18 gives 26.5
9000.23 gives 25.9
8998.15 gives 25.8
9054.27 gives 26.6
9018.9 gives 26.4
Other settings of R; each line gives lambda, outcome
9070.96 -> 26.6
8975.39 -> 26.3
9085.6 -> 26.4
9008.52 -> 26.3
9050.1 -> 26.5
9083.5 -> 26.4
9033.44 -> 26.5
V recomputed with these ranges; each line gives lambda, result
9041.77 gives 26.6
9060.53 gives 26.9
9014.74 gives 26.5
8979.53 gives 26.3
